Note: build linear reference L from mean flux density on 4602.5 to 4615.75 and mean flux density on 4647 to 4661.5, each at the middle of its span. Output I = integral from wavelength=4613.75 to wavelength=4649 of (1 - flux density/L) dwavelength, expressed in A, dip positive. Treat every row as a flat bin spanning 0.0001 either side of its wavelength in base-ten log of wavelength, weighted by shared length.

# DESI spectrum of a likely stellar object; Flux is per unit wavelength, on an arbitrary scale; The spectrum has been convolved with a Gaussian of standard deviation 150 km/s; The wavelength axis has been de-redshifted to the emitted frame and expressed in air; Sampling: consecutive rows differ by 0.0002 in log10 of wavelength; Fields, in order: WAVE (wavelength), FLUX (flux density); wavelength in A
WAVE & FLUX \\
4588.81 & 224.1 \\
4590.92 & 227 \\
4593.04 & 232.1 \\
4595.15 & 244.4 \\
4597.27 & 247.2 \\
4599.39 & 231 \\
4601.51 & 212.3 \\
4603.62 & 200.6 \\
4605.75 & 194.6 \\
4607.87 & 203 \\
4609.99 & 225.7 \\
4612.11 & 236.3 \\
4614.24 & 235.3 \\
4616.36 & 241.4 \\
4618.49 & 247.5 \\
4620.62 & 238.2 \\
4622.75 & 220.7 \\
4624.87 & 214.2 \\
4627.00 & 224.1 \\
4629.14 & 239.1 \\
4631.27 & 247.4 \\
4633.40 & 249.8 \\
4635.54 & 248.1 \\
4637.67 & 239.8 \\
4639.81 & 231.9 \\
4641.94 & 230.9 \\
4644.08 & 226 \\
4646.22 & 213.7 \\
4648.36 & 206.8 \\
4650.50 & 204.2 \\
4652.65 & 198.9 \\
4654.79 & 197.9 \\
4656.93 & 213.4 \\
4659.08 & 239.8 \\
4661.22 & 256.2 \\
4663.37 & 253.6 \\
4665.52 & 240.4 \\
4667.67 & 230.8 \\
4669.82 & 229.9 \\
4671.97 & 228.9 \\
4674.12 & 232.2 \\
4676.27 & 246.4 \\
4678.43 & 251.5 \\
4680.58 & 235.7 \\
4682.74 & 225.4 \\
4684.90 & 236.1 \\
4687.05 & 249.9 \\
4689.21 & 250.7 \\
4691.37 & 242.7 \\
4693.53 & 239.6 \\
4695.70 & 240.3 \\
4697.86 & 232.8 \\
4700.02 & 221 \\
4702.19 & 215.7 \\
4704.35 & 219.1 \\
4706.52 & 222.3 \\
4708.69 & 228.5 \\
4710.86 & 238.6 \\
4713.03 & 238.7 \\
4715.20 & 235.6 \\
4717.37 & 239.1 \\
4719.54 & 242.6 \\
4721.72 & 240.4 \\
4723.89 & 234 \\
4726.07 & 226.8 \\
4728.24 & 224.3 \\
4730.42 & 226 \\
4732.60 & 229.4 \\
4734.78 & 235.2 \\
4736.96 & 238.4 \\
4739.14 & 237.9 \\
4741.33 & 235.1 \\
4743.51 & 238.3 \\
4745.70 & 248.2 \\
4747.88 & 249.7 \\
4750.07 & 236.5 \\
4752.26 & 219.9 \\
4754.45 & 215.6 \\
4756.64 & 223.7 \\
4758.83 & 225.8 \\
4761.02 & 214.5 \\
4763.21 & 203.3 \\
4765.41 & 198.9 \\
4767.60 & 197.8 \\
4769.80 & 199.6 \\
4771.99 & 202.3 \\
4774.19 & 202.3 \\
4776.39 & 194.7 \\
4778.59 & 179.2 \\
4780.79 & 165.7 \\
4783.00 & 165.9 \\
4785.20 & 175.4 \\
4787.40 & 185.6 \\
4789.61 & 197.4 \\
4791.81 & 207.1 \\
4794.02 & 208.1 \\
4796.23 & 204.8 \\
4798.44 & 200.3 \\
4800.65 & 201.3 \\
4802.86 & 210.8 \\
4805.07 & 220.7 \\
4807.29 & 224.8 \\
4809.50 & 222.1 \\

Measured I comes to -2.8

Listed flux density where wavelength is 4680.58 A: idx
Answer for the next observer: 235.7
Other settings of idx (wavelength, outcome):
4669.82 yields 229.9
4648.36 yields 206.8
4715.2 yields 235.6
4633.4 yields 249.8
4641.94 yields 230.9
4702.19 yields 215.7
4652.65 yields 198.9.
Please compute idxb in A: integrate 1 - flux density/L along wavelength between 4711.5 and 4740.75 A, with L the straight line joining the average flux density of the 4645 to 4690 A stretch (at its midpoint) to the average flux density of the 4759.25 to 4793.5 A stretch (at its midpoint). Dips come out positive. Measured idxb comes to -3.3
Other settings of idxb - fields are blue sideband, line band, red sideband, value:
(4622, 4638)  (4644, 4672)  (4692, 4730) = 1.2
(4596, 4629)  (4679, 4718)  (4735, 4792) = -3.1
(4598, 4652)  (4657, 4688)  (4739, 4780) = -2.2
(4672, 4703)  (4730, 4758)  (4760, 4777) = -2.8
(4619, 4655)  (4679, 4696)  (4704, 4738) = -0.8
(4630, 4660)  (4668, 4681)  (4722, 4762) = -0.6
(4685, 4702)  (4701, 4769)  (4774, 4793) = -4.7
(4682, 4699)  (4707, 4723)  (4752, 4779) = -0.6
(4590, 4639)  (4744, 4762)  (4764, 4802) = -2.7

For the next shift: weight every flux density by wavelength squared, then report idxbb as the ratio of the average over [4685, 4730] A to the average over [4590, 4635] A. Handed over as 1.06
